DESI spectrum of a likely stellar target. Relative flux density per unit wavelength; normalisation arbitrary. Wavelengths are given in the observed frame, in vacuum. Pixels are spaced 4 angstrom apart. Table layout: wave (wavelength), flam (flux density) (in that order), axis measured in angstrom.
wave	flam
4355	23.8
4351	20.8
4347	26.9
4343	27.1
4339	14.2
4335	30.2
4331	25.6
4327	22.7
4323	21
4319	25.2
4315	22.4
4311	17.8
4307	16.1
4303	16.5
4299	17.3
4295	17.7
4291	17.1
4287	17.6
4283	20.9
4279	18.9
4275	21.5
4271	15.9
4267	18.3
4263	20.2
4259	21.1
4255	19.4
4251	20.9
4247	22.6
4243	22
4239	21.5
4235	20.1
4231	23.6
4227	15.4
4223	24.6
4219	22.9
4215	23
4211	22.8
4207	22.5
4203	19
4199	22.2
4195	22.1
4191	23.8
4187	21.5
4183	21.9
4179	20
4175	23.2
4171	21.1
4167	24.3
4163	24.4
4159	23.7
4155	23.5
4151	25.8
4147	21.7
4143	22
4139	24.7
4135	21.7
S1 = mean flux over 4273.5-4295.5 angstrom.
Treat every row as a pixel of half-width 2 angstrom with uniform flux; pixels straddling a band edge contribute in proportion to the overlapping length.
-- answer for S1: 19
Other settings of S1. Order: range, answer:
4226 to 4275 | 20.2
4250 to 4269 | 19.9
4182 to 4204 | 21.9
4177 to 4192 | 21.7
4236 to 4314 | 19.2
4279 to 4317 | 18.2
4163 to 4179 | 22.7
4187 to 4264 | 21.6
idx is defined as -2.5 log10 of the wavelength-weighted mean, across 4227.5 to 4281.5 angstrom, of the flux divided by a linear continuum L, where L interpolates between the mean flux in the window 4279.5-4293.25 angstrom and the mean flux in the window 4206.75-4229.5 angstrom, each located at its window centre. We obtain -0.01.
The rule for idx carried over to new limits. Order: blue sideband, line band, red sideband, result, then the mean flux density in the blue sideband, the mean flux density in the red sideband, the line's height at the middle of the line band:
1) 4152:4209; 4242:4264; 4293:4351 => 0.05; 22.4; 21.5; 21.9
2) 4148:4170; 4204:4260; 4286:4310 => -0.06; 24.1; 17.1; 20.4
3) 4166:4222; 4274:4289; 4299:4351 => 0.12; 22.2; 21.9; 22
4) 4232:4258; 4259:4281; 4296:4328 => 0.08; 21.2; 19.7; 20.6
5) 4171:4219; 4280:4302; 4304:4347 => 0.22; 22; 22.3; 22.2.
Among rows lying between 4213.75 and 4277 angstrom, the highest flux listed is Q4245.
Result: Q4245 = 24.6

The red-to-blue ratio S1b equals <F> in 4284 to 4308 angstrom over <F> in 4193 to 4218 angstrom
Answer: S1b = 0.79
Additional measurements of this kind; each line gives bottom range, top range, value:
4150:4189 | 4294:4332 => 0.88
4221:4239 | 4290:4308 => 0.81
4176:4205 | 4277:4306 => 0.83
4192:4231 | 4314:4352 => 1.09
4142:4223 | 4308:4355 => 1.01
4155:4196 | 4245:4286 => 0.88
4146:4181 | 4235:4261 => 0.92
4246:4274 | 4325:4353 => 1.21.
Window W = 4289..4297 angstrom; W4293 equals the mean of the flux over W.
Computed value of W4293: 17.4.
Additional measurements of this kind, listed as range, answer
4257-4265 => 20.6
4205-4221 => 22.8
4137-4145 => 23.4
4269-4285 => 19.3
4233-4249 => 21.6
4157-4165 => 24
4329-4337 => 27.9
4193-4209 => 21.5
